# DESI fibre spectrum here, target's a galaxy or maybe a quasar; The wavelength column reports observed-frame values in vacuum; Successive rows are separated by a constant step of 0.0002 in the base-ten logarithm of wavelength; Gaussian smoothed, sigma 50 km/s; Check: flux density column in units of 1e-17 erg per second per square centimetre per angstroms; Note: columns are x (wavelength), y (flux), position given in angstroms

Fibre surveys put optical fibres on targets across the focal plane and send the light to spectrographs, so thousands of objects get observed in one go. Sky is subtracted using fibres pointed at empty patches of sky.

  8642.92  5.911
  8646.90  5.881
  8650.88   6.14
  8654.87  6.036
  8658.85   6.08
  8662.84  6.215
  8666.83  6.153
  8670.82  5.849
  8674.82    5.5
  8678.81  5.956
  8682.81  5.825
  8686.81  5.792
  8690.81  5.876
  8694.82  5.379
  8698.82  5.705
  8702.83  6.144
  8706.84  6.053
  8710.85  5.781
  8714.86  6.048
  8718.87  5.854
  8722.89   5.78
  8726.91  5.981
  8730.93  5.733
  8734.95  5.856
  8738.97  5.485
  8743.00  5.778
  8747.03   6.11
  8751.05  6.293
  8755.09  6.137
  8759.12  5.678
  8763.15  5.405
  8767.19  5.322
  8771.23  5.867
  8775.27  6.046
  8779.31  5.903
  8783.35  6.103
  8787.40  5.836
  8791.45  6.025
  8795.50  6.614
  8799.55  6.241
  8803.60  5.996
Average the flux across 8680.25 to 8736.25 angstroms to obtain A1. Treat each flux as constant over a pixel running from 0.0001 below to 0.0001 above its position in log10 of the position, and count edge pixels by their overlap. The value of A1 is 5.84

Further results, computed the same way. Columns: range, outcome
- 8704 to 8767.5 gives 5.85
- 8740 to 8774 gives 5.82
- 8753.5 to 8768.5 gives 5.64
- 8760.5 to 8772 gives 5.5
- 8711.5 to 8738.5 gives 5.85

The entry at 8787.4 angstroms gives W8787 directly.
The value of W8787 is 5.836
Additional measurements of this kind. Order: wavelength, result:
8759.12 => 5.678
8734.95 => 5.856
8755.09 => 6.137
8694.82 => 5.379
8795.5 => 6.614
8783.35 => 6.103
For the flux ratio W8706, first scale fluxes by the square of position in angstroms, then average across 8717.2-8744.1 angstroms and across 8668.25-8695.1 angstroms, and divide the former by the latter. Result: 1.01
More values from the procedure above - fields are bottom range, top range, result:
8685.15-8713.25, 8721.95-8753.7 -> 1.02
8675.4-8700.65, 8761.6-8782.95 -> 1.02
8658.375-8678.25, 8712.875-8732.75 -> 1.00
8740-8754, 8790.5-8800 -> 1.06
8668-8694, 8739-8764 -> 1.03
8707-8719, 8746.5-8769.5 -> 0.99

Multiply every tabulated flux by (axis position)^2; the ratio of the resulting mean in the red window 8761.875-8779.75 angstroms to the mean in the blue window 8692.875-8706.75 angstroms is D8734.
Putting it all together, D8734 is 1.00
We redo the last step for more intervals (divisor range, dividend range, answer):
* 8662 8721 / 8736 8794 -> 1.02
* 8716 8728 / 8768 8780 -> 1.01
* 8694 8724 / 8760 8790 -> 1.00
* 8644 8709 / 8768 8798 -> 1.05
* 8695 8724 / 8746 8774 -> 1.00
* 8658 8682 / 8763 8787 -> 1.00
